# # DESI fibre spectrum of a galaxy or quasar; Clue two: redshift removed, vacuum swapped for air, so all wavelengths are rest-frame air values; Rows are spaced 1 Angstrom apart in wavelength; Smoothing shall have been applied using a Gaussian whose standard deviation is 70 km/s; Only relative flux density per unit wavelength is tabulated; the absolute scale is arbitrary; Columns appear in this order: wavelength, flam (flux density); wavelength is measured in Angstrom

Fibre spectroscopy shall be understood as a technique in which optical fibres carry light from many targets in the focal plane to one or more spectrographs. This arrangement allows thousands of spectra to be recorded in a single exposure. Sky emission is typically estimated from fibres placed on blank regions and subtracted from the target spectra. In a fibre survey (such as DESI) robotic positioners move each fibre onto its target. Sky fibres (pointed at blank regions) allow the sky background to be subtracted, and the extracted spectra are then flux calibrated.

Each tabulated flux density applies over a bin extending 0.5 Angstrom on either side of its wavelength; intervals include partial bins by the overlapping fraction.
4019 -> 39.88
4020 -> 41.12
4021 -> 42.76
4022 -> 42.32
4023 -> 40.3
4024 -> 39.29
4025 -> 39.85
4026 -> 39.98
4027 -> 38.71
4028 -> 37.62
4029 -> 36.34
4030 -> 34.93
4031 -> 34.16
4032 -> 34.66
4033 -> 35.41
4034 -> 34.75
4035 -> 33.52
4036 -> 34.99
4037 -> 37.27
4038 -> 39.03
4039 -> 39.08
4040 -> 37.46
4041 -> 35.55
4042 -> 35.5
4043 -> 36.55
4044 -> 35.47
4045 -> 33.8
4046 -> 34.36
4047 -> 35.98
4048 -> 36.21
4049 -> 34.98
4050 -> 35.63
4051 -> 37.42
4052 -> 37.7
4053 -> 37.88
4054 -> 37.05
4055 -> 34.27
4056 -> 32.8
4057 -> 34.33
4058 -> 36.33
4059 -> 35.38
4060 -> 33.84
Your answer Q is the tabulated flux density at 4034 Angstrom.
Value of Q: 34.75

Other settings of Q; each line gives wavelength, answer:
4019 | 39.88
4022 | 42.32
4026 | 39.98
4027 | 38.71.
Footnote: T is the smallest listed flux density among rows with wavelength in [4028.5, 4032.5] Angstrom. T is 34.16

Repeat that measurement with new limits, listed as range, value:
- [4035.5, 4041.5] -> 34.99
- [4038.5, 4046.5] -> 33.8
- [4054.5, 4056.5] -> 32.8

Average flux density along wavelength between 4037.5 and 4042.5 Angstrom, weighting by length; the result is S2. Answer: 37.3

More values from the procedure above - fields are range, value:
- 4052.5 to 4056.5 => 35.5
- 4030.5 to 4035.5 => 34.5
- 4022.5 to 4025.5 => 39.8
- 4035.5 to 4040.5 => 37.6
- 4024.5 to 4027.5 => 39.5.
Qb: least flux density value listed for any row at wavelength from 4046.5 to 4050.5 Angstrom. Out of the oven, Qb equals 34.98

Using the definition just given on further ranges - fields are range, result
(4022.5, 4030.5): 34.93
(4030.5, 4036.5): 33.52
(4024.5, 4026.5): 39.85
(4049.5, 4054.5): 35.63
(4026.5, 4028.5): 37.62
